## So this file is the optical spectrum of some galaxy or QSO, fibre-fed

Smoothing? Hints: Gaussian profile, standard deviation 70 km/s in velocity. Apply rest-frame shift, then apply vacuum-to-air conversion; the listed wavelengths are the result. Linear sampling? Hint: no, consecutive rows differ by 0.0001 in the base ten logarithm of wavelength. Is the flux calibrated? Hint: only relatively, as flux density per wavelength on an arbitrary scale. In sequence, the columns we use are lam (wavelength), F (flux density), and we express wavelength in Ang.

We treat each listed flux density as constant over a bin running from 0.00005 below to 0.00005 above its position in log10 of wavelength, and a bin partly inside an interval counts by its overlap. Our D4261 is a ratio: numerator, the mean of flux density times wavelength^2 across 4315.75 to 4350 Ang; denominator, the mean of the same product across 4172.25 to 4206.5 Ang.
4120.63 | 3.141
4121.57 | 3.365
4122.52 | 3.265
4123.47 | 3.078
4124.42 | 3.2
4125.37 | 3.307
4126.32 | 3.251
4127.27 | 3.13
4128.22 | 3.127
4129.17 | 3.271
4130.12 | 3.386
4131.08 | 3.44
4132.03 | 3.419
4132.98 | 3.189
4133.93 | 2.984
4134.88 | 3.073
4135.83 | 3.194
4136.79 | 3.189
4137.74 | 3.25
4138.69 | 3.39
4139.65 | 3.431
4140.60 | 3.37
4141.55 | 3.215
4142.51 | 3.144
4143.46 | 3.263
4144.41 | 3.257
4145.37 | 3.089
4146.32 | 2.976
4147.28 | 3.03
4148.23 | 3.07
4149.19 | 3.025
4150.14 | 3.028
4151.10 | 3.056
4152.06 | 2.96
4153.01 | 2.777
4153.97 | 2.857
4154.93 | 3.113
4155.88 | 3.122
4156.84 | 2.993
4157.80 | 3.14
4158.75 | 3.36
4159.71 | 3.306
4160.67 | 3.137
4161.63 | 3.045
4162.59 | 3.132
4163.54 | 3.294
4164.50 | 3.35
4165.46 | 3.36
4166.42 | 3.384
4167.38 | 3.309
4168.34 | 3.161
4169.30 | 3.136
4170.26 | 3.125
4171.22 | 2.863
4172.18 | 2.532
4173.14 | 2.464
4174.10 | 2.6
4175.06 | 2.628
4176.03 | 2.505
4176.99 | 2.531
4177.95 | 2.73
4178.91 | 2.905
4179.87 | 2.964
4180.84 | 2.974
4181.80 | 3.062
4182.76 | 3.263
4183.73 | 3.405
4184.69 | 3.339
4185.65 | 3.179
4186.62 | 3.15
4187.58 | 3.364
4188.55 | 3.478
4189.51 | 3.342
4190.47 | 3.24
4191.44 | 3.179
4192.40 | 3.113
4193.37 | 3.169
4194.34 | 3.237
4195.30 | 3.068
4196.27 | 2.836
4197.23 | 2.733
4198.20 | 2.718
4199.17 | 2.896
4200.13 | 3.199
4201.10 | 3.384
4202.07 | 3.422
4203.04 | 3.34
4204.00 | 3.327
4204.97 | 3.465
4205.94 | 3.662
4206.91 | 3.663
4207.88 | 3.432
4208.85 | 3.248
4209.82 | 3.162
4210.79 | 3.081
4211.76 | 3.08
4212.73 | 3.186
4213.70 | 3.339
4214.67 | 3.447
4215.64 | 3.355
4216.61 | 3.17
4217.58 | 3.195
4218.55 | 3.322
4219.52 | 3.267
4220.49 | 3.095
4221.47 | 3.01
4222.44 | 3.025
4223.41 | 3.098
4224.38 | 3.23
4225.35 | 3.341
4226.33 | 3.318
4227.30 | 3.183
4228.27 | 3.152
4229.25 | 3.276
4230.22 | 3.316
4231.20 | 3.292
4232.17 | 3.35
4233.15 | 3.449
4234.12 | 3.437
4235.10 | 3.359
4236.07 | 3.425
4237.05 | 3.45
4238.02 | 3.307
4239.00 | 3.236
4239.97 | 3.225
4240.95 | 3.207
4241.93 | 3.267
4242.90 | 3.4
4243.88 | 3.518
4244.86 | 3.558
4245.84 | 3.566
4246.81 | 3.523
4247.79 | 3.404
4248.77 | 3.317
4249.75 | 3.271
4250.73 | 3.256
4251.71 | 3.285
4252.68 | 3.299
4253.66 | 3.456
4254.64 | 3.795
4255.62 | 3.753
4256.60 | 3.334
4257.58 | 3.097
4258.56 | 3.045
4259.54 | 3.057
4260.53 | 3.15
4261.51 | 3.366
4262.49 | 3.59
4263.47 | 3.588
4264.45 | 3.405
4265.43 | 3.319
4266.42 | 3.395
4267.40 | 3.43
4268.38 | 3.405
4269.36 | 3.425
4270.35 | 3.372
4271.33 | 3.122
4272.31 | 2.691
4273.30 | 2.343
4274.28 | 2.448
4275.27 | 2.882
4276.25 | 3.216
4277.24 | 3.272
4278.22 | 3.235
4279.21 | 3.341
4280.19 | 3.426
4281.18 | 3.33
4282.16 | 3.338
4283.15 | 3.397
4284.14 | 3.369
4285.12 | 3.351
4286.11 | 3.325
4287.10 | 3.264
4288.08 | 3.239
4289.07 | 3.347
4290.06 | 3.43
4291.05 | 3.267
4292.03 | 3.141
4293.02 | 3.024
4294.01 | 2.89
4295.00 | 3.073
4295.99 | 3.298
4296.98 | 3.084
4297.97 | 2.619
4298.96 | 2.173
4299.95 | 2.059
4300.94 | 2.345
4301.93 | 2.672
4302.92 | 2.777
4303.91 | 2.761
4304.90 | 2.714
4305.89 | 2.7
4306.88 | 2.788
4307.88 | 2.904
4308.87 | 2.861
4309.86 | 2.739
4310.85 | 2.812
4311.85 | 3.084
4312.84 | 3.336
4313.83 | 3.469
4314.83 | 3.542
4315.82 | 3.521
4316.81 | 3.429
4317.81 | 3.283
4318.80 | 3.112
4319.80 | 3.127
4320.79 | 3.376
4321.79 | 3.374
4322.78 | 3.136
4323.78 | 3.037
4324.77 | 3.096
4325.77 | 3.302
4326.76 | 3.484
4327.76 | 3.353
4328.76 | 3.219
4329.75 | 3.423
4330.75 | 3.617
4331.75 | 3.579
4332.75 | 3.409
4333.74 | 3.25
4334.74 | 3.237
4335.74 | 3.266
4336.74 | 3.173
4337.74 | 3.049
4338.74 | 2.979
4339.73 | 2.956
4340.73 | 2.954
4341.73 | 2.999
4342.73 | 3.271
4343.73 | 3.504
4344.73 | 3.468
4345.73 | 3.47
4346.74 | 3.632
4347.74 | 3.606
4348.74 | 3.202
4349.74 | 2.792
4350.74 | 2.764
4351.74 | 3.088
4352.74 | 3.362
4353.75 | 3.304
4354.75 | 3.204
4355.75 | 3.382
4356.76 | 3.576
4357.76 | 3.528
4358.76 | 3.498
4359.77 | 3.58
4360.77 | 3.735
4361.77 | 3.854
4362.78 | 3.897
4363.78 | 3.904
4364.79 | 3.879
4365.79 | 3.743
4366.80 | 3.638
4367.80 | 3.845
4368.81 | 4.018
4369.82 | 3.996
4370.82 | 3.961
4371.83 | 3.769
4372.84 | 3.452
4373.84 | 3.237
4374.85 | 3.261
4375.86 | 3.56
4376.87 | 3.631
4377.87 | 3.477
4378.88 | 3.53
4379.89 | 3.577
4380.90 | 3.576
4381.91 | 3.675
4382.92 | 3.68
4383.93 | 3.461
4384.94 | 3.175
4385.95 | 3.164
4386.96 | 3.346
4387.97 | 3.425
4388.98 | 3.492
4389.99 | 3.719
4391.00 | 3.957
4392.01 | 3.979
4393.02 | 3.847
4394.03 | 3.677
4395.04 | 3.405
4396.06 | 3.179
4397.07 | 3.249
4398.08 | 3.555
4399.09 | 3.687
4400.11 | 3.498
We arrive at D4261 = 1.14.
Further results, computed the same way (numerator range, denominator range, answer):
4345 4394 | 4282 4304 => 1.22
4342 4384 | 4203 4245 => 1.14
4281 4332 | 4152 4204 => 1.08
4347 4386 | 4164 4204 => 1.25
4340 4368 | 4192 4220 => 1.14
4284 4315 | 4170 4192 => 1.05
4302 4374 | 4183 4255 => 1.07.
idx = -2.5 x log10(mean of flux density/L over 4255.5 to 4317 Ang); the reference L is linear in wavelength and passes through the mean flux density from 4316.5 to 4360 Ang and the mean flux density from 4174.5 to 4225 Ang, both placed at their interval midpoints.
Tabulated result 0.04 mag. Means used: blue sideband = 3.16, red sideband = 3.28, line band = 3.11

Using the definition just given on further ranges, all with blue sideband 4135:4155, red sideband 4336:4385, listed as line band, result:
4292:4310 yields 0.218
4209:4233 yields 0.008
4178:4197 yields 0.013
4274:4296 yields 0.043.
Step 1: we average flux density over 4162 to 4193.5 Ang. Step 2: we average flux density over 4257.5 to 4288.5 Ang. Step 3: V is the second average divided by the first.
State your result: 1.05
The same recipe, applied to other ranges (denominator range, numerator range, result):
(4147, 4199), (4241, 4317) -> 1.04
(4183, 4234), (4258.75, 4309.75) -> 0.95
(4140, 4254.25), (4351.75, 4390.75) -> 1.12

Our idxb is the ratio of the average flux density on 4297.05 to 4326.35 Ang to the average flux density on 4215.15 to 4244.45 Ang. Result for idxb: 0.9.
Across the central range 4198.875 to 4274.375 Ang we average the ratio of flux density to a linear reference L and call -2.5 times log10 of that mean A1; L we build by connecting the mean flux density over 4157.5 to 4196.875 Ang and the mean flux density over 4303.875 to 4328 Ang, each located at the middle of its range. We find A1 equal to -0.06 mag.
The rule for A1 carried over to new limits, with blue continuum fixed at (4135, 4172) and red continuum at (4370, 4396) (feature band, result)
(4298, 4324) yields 0.16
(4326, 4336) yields 0.03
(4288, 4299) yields 0.11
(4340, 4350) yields 0.06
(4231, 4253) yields -0.02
